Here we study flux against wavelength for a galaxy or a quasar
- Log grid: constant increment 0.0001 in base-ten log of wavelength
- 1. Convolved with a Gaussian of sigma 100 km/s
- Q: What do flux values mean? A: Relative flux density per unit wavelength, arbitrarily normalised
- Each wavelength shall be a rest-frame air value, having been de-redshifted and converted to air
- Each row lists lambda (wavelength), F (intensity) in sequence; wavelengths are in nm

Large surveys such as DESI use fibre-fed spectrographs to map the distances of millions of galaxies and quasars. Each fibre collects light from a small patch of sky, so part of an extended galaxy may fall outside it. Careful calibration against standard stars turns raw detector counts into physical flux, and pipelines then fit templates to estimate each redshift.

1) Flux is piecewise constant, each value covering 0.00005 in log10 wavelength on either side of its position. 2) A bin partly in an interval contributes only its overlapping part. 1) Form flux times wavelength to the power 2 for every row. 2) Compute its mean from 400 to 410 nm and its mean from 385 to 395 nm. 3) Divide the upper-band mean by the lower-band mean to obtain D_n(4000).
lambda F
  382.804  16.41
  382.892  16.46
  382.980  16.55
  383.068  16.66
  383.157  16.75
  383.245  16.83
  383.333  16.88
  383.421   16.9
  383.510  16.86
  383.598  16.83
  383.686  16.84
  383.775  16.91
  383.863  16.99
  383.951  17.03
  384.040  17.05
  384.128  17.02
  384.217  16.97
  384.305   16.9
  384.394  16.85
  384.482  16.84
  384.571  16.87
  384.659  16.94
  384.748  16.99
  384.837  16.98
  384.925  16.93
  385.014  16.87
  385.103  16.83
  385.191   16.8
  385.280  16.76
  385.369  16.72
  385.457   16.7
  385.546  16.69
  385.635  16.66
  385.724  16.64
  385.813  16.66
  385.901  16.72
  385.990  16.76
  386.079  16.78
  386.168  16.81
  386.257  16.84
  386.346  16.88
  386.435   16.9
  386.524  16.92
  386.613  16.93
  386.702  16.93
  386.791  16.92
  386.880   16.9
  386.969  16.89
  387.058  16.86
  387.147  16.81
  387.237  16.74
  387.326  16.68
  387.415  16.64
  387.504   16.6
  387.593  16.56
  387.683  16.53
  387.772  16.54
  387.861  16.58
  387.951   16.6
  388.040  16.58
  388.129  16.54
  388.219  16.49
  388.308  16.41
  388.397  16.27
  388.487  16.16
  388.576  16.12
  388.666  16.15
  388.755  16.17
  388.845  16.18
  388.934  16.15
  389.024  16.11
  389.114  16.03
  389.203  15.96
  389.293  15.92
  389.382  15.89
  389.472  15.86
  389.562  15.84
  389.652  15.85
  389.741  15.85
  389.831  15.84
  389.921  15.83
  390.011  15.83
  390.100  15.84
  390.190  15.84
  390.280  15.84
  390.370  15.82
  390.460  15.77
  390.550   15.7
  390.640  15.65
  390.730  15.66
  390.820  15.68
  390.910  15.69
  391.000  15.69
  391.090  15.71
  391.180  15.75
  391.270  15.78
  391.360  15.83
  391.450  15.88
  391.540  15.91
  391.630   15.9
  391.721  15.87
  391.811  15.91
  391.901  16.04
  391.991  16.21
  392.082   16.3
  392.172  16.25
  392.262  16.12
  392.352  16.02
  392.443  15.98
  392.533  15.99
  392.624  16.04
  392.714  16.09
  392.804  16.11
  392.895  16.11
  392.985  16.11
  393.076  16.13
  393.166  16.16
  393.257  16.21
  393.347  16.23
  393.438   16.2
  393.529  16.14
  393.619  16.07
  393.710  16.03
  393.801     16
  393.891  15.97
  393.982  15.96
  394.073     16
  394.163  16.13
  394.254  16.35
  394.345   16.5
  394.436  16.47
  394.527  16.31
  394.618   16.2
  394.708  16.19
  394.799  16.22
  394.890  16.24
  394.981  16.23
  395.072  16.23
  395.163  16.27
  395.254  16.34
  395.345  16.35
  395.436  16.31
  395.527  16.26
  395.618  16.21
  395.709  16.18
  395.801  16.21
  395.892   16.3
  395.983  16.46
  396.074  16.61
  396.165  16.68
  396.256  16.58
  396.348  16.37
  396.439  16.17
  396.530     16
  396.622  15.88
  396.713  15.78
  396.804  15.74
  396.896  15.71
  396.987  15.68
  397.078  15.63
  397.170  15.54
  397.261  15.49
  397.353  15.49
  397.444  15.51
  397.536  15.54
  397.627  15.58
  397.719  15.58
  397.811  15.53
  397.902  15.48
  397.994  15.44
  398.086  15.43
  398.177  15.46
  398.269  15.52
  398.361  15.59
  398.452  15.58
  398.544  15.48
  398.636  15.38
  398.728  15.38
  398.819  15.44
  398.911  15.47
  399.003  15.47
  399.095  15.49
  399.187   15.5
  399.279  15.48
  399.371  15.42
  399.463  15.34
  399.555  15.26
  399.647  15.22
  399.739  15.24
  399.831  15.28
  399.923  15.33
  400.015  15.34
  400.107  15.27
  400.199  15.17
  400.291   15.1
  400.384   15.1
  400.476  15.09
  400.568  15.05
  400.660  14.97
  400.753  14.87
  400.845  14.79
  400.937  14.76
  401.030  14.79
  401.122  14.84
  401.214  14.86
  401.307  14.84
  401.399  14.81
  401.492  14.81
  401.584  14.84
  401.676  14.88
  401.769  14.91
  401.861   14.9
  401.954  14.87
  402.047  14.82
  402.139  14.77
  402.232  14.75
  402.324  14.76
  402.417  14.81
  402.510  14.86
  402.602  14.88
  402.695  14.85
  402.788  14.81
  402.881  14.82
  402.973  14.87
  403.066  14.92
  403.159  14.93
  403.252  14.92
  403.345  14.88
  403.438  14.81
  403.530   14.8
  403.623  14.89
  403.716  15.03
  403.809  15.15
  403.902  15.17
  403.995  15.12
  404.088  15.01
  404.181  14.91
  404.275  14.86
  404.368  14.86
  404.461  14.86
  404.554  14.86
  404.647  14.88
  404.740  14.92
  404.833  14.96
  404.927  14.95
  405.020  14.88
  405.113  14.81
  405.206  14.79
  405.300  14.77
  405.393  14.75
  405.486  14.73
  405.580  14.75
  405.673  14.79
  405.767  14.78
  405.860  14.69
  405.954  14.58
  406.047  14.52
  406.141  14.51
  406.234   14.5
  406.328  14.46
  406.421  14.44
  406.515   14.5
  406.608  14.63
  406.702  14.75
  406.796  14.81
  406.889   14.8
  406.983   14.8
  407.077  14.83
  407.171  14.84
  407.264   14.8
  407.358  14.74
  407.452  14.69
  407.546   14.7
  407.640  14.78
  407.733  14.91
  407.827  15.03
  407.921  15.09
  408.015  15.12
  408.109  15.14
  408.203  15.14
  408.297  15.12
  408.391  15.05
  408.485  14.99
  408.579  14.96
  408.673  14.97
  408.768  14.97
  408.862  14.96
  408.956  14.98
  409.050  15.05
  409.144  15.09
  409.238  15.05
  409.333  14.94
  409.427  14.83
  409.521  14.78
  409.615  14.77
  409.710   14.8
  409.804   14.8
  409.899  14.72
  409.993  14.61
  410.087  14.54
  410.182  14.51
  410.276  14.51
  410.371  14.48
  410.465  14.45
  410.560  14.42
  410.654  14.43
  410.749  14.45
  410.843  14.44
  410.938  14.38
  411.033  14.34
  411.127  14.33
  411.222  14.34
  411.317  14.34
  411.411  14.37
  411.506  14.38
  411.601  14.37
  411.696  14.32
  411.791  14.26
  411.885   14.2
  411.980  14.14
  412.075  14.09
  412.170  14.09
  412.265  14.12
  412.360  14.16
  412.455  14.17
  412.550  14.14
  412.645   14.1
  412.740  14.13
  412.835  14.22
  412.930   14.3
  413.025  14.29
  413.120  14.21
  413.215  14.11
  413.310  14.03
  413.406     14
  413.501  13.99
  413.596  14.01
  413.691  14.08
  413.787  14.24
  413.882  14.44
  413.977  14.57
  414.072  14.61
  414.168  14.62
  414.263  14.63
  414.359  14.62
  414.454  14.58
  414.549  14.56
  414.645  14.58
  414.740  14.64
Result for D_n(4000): 1.0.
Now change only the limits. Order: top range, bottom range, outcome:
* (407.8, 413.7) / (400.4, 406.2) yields 1.01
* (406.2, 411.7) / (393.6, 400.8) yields 0.99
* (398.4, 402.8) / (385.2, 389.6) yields 0.98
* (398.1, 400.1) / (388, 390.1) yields 1.01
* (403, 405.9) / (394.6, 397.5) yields 0.96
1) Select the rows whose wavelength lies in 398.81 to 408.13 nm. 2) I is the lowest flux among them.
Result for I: 14.44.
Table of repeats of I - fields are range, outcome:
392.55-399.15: 15.38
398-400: 15.22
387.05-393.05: 15.65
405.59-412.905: 14.09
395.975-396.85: 15.74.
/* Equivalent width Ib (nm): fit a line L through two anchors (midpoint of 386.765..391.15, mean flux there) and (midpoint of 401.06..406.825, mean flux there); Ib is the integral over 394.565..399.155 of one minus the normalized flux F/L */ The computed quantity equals -0.12 nm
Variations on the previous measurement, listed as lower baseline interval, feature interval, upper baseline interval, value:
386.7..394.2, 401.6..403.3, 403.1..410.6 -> 0.04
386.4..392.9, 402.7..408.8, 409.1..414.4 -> 0.01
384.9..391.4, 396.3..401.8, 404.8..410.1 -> 0.05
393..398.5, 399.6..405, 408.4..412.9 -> 0.15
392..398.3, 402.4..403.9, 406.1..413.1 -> 0.03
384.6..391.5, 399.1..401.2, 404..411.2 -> 0.03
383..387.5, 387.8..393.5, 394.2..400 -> 0.12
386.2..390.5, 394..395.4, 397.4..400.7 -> -0.04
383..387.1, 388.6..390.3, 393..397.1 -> 0.06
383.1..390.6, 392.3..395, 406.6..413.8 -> -0.03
